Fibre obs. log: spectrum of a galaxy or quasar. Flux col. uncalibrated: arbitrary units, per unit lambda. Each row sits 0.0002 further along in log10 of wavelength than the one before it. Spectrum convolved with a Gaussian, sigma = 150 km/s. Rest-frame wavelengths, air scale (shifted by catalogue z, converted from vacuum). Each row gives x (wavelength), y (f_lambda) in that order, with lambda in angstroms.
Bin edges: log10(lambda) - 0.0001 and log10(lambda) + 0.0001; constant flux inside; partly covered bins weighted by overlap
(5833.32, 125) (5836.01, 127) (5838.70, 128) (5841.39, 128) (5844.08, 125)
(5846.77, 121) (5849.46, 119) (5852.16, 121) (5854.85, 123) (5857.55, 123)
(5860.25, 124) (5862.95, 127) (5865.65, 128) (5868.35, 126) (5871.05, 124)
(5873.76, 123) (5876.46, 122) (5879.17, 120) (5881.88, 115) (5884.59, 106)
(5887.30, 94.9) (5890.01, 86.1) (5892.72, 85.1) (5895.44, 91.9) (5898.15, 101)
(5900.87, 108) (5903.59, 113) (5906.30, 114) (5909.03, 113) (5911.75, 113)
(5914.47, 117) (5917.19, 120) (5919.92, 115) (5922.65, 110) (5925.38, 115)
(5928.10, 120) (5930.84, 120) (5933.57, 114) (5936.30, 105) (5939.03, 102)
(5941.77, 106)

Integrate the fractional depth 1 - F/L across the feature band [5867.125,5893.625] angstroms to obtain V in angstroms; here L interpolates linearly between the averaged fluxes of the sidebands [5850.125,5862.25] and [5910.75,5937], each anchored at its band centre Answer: 2.1 angstroms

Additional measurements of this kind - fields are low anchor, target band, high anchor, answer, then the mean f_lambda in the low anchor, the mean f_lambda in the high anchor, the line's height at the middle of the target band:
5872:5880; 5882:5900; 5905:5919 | 3.5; 122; 115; 119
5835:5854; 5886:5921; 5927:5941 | 3.1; 124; 112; 116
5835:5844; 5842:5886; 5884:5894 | -5.0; 127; 92.1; 110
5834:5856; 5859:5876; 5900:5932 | -0.6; 124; 115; 121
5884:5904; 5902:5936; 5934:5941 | -4.4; 97.3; 105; 102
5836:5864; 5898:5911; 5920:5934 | 0.8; 124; 116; 118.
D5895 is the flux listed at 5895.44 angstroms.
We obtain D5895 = 91.9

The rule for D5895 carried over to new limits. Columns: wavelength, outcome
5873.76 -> 123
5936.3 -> 105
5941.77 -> 106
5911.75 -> 113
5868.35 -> 126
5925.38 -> 115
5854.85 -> 123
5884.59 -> 106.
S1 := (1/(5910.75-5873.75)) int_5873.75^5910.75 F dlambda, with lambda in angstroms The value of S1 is 106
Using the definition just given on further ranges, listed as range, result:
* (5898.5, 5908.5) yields 111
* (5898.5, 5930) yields 114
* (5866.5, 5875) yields 125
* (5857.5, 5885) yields 122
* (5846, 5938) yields 114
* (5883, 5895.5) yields 93.3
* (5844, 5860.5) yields 122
